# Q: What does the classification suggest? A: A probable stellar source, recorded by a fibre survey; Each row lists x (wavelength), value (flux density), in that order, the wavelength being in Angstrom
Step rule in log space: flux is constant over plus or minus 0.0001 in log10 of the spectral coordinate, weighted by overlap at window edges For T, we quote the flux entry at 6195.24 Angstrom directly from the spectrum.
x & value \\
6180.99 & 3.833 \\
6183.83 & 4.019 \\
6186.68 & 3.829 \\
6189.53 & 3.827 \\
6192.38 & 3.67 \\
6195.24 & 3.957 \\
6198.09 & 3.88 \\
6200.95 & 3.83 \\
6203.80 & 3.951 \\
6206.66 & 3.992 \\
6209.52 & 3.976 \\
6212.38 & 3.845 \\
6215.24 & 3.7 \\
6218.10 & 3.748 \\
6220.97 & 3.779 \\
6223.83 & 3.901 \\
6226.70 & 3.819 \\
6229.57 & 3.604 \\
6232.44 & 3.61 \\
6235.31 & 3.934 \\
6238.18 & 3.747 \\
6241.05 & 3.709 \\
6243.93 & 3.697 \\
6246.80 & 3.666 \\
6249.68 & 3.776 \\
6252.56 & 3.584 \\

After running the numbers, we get 3.957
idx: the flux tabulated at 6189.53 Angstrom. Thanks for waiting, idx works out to 3.827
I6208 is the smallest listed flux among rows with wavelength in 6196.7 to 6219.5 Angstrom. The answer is 3.7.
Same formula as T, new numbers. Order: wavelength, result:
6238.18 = 3.747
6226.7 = 3.819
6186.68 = 3.829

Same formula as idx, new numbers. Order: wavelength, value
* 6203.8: 3.951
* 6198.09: 3.88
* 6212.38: 3.845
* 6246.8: 3.666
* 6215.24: 3.7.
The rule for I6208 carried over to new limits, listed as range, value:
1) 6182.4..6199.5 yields 3.67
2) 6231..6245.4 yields 3.61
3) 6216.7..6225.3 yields 3.748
